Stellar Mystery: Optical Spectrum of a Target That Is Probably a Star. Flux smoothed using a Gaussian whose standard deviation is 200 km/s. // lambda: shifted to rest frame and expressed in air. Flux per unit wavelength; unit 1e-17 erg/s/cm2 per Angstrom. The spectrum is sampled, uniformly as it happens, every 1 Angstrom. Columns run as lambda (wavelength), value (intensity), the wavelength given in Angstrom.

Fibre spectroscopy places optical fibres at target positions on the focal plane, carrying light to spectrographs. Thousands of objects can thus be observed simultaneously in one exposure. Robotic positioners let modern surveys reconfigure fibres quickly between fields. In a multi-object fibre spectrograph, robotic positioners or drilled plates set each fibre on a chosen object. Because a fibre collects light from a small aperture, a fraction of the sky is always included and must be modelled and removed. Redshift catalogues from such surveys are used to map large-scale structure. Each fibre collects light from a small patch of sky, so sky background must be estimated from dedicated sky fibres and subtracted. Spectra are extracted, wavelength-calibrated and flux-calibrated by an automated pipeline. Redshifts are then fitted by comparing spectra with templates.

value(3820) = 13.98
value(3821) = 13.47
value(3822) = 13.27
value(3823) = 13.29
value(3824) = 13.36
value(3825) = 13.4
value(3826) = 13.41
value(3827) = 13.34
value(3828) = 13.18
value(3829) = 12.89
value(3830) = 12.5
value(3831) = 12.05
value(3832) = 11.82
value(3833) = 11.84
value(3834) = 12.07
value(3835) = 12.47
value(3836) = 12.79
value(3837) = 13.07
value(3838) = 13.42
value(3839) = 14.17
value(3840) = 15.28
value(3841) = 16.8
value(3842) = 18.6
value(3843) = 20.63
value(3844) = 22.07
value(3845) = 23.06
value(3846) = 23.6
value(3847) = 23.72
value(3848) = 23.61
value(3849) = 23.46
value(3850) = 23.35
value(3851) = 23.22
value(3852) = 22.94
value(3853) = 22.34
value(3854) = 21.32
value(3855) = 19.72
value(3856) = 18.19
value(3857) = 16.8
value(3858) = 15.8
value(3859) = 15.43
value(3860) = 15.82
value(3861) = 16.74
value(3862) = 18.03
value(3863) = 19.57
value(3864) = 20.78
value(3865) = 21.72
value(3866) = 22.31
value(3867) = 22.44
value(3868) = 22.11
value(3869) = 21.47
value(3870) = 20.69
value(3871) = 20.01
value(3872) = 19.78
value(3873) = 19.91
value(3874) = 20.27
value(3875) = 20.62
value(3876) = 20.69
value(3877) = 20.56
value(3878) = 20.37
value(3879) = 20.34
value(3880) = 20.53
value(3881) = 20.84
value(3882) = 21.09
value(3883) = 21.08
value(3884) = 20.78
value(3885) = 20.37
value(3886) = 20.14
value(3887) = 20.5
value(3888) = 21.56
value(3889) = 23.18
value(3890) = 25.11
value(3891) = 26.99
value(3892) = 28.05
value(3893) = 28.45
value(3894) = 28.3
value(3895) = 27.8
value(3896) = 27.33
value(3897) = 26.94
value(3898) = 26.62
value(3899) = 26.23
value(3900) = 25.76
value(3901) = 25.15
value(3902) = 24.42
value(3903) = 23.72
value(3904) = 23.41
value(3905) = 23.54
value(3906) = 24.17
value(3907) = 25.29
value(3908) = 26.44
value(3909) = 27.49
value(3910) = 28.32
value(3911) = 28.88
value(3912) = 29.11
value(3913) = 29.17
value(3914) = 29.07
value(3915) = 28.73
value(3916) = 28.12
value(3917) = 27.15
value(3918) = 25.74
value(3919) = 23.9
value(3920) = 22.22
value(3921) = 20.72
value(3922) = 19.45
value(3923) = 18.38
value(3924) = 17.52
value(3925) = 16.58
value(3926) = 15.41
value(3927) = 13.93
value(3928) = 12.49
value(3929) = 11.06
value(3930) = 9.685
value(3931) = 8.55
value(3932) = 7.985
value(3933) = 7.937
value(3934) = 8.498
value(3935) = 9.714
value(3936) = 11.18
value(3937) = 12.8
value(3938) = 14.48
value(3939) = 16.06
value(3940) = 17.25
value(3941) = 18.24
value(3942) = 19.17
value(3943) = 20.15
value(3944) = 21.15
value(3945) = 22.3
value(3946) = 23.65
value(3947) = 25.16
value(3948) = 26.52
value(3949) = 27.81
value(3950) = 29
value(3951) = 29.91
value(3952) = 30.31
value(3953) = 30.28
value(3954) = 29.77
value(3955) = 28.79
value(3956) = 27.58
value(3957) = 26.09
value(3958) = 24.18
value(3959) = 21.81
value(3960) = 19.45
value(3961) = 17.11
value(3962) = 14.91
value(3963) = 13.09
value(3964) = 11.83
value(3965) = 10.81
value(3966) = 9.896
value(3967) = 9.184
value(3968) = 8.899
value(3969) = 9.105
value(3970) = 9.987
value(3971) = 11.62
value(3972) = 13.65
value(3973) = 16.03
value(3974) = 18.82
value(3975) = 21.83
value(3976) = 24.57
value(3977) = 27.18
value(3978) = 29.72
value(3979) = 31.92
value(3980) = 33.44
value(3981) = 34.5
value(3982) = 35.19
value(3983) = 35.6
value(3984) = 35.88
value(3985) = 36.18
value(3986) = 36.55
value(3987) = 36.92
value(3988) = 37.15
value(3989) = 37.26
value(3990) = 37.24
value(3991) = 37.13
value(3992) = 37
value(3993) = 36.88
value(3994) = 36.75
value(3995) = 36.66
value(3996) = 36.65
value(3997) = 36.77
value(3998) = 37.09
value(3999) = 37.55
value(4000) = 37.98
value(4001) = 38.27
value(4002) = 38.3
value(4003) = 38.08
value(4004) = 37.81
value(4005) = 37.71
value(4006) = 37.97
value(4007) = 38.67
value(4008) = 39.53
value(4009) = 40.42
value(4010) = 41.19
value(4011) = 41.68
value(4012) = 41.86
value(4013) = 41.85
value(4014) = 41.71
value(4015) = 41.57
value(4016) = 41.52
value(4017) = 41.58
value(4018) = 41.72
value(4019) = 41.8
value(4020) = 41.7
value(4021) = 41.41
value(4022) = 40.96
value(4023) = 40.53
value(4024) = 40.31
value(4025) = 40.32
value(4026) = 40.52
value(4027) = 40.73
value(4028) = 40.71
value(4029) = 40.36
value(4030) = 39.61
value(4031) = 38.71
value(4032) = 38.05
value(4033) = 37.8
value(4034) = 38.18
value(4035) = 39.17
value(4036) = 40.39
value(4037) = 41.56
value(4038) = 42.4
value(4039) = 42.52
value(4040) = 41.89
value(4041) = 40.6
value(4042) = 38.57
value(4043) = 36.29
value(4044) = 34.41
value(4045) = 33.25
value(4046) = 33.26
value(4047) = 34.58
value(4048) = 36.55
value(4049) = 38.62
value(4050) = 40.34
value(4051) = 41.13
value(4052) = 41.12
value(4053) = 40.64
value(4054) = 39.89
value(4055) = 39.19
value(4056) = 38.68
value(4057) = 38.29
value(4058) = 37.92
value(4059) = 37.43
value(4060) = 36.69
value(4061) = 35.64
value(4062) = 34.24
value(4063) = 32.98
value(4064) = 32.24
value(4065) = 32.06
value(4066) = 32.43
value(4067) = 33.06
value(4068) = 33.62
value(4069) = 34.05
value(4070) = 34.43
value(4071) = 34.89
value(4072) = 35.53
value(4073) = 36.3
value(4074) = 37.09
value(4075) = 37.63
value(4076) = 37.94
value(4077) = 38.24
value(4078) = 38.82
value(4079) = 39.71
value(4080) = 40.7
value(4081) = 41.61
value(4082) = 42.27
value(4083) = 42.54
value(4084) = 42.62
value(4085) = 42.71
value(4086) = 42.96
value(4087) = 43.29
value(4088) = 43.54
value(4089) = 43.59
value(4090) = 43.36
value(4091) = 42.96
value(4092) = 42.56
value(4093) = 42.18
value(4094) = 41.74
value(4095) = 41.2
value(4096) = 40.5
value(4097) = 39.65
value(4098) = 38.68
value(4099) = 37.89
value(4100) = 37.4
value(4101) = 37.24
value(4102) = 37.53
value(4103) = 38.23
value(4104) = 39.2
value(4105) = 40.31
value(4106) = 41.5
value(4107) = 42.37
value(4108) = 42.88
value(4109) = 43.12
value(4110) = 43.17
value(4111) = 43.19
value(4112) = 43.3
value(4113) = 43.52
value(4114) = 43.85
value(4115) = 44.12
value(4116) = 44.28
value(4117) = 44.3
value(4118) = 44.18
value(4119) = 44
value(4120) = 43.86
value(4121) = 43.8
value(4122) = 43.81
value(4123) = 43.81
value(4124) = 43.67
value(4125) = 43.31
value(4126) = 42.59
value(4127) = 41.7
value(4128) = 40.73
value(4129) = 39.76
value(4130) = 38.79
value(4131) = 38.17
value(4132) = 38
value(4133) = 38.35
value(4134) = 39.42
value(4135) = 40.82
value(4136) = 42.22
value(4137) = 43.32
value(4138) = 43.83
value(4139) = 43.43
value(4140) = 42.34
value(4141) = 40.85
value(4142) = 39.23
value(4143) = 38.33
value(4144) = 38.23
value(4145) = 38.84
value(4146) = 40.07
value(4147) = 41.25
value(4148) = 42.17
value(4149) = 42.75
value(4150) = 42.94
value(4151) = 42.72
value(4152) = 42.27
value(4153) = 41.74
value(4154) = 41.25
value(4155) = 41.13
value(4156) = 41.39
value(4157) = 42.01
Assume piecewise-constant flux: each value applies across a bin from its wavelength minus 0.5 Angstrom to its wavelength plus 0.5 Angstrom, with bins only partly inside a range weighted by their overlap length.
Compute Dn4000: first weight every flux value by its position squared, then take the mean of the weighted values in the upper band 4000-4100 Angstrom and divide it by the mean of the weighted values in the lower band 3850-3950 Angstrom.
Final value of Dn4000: 2.00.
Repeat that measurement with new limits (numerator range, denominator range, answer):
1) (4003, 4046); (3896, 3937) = 2.01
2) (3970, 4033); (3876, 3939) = 1.77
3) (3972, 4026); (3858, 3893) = 1.86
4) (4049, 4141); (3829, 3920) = 2.07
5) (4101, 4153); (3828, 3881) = 2.55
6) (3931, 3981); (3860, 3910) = 0.88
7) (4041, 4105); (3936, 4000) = 1.59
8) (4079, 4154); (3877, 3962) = 2.08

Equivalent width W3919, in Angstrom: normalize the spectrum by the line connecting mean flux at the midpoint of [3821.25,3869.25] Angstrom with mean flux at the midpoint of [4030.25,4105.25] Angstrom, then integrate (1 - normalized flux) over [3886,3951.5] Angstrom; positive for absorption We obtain 6.25 Angstrom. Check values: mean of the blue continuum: 17.5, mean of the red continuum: 38.6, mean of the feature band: 21.8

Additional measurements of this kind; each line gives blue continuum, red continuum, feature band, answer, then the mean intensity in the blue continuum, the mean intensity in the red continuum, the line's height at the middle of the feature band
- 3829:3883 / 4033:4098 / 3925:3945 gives 9.6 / 18.9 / 38.7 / 26.3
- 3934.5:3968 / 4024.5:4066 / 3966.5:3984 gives 2.0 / 20.1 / 38.2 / 24.7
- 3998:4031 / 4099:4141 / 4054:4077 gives 2.9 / 40.1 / 41.7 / 40.9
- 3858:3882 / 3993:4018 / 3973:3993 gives 2.0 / 20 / 39.1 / 36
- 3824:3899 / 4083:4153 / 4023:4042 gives -3.2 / 19.8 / 41.6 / 34.3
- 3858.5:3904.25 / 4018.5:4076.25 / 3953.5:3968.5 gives 5.8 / 22.3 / 38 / 29.8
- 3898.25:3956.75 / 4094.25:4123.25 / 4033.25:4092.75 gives -3.0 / 21.7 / 41.7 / 36.7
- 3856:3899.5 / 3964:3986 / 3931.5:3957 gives 1.5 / 21.7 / 22.2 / 22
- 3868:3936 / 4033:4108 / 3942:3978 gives 9.0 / 21.6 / 38.7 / 27.5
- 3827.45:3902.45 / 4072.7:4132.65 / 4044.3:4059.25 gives -0.5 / 20.3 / 41.4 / 36.9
